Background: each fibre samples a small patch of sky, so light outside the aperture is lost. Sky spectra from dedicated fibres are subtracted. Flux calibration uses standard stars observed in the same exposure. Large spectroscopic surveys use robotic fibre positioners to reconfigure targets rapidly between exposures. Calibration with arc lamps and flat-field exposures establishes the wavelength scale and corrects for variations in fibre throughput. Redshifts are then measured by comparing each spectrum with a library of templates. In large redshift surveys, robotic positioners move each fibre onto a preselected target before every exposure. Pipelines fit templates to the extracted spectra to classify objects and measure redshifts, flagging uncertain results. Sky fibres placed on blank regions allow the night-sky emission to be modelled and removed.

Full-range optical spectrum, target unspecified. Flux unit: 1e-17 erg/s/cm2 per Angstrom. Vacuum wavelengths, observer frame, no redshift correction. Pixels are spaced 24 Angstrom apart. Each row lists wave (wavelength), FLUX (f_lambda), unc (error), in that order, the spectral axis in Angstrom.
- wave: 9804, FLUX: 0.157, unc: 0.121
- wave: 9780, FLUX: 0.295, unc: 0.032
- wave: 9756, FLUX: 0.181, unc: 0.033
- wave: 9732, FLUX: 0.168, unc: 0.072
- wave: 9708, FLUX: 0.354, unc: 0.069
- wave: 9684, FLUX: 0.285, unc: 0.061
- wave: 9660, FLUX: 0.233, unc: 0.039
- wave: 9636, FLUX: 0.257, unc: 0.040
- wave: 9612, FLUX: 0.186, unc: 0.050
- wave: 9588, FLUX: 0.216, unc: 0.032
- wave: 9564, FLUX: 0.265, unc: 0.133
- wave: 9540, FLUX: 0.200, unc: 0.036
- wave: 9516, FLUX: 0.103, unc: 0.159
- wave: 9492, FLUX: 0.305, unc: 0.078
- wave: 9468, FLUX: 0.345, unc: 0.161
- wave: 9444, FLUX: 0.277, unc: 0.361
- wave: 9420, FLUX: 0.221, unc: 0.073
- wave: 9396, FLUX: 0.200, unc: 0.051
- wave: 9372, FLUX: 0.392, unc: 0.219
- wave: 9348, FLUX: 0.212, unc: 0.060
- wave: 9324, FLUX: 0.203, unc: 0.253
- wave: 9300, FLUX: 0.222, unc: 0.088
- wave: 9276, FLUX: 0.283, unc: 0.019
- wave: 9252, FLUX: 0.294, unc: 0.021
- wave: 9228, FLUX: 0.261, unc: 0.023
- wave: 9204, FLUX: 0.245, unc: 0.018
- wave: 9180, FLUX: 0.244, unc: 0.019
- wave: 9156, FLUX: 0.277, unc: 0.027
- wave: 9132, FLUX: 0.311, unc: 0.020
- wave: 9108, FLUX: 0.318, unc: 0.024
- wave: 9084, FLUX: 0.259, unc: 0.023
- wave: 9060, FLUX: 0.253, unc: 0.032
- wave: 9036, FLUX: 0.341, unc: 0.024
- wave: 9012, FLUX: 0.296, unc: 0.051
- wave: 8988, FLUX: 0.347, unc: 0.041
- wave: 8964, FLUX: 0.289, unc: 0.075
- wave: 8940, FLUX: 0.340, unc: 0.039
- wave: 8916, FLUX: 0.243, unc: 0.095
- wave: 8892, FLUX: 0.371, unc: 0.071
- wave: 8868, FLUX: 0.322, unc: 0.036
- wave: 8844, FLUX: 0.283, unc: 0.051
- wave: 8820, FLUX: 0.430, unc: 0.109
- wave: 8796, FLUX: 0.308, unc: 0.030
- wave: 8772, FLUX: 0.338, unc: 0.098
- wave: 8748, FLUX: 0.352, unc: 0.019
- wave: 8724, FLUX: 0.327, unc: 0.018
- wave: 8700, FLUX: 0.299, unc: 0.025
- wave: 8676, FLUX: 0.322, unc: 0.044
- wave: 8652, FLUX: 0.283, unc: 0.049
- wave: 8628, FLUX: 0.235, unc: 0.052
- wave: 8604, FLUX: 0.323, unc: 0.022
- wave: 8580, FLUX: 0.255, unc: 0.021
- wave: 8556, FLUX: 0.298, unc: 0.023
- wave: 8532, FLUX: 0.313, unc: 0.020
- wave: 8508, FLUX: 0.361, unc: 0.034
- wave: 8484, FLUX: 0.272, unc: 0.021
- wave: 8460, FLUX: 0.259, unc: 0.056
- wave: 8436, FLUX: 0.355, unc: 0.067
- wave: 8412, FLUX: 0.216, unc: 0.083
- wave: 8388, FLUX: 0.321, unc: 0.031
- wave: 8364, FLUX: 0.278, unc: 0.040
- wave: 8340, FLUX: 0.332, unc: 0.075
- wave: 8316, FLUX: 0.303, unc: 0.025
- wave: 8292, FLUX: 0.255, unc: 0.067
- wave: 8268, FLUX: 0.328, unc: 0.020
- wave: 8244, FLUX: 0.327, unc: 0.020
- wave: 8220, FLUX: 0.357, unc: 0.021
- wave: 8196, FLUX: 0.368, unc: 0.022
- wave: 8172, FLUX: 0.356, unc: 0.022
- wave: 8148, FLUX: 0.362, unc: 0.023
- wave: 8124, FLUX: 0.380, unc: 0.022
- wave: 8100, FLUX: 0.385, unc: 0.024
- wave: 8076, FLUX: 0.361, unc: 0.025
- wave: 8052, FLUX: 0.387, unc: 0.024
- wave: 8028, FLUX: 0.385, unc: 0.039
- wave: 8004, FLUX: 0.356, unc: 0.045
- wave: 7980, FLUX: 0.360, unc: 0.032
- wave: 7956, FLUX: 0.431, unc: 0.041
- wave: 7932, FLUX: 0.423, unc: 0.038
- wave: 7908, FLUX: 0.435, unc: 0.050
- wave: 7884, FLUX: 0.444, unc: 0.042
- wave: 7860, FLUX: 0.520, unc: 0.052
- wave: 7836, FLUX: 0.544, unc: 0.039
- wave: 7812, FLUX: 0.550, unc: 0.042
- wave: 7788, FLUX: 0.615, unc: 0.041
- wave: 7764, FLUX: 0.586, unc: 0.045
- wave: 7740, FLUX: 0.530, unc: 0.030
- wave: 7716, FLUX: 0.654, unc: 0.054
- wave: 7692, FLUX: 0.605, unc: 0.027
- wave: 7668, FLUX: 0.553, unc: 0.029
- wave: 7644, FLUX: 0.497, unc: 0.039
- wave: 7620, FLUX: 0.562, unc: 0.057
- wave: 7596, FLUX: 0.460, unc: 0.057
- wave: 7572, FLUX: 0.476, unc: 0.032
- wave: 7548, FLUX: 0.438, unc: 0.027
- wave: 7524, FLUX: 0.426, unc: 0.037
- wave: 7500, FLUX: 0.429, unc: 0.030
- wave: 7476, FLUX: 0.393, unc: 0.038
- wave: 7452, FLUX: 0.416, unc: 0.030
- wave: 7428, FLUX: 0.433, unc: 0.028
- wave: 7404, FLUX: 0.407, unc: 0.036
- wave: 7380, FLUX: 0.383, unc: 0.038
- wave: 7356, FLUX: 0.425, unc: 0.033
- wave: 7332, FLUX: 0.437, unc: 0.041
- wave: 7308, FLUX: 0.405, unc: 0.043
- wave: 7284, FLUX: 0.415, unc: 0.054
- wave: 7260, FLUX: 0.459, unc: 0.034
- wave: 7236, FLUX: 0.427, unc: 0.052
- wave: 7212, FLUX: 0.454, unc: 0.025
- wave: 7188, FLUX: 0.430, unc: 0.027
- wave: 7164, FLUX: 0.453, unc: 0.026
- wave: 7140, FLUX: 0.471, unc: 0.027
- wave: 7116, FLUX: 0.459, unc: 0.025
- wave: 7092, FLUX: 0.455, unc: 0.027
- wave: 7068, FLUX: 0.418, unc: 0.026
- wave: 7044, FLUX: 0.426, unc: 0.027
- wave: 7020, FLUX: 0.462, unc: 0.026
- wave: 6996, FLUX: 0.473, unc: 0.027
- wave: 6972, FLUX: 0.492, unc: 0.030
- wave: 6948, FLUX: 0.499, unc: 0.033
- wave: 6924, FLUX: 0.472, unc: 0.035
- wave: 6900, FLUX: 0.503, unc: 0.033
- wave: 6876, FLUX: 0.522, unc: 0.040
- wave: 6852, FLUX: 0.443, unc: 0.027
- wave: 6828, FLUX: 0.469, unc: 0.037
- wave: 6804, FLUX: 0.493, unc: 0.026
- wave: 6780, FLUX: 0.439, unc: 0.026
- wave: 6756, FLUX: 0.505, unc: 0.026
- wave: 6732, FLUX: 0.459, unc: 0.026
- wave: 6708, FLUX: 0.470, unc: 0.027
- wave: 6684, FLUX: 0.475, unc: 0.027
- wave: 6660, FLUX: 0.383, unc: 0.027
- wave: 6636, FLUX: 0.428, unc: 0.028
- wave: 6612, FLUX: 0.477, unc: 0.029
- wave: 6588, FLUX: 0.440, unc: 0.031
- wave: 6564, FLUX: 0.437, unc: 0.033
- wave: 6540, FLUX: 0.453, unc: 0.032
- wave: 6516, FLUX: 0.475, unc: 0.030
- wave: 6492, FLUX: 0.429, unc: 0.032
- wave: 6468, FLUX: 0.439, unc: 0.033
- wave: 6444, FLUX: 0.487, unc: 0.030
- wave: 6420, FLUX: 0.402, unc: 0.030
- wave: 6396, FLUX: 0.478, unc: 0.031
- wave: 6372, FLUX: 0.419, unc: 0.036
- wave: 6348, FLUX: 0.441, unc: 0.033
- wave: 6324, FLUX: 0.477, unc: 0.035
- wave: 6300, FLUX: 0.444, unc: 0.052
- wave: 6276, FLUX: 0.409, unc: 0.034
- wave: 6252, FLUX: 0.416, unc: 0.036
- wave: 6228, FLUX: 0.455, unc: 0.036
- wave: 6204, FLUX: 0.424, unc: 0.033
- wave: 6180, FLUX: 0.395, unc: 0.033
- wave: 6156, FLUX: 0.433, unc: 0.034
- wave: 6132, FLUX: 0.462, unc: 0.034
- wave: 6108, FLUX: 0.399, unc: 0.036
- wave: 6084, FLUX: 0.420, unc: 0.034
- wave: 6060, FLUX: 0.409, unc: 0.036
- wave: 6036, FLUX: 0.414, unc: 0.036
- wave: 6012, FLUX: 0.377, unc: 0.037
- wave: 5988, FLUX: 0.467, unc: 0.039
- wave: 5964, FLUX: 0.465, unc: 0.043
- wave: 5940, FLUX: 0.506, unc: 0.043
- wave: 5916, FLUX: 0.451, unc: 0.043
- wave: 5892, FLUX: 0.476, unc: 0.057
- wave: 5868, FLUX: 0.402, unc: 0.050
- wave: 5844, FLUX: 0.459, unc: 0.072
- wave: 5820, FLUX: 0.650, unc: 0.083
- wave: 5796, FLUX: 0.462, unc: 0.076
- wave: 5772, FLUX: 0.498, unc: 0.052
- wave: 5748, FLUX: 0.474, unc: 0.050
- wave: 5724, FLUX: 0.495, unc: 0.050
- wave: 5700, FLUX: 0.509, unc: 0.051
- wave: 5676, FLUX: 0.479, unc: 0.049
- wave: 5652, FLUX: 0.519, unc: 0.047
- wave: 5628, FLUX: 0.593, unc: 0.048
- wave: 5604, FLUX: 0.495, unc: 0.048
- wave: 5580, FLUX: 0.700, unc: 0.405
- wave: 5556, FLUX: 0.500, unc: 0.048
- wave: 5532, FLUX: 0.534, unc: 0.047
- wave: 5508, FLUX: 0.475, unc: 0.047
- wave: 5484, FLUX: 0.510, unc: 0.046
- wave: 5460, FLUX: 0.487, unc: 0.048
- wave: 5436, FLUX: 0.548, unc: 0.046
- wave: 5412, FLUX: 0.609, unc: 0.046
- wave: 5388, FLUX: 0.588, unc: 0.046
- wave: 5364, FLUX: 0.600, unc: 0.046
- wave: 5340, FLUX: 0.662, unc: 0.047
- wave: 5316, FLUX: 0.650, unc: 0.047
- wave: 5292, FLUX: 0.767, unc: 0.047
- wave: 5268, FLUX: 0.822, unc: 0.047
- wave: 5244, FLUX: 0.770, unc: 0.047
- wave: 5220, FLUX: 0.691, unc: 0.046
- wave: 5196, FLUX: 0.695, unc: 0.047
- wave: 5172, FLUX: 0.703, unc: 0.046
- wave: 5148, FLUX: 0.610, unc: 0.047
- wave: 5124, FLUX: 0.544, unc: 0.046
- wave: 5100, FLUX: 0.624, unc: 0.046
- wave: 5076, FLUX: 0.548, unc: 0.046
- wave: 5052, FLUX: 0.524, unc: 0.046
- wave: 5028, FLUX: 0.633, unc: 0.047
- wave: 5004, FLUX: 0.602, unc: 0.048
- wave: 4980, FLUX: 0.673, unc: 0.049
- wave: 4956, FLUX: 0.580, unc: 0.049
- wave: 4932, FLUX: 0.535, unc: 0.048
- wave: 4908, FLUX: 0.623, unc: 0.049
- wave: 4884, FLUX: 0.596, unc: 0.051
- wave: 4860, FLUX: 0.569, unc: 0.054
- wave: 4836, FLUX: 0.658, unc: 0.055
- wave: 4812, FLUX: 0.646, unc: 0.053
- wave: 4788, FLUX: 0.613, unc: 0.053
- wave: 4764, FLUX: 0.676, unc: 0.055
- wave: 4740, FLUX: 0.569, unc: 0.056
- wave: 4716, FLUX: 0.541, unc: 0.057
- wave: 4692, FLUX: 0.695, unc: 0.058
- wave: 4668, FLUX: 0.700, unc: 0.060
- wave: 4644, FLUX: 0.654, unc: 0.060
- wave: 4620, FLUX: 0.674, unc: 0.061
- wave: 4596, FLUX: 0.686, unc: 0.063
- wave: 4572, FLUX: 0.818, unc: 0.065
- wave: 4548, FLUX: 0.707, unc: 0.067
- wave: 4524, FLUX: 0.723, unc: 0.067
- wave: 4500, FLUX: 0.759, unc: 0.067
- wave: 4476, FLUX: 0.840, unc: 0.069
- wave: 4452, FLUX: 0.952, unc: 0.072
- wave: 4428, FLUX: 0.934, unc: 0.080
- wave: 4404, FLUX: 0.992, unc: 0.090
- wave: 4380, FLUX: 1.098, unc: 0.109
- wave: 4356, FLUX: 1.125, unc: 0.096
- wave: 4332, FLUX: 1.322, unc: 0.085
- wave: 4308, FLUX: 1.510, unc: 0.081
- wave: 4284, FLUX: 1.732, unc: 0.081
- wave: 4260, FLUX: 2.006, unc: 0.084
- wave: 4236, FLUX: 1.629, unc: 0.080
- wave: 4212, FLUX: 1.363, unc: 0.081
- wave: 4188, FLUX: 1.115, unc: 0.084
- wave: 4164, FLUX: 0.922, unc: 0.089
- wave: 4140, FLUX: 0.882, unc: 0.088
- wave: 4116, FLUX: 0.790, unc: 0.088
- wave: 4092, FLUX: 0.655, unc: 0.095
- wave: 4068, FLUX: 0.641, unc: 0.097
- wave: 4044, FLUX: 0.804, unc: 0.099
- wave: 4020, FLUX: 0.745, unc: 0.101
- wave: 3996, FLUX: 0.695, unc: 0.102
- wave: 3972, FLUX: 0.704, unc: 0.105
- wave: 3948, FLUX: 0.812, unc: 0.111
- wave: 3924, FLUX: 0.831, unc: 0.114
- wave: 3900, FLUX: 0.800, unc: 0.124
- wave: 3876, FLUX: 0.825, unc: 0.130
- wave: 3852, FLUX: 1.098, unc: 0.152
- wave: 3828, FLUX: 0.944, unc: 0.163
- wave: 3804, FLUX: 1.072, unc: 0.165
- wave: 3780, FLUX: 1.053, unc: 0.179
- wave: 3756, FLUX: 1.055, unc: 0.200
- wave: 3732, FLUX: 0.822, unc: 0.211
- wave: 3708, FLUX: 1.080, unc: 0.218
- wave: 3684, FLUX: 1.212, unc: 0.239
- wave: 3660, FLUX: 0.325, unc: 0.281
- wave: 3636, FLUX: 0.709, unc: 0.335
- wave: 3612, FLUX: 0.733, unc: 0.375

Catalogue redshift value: 1.76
